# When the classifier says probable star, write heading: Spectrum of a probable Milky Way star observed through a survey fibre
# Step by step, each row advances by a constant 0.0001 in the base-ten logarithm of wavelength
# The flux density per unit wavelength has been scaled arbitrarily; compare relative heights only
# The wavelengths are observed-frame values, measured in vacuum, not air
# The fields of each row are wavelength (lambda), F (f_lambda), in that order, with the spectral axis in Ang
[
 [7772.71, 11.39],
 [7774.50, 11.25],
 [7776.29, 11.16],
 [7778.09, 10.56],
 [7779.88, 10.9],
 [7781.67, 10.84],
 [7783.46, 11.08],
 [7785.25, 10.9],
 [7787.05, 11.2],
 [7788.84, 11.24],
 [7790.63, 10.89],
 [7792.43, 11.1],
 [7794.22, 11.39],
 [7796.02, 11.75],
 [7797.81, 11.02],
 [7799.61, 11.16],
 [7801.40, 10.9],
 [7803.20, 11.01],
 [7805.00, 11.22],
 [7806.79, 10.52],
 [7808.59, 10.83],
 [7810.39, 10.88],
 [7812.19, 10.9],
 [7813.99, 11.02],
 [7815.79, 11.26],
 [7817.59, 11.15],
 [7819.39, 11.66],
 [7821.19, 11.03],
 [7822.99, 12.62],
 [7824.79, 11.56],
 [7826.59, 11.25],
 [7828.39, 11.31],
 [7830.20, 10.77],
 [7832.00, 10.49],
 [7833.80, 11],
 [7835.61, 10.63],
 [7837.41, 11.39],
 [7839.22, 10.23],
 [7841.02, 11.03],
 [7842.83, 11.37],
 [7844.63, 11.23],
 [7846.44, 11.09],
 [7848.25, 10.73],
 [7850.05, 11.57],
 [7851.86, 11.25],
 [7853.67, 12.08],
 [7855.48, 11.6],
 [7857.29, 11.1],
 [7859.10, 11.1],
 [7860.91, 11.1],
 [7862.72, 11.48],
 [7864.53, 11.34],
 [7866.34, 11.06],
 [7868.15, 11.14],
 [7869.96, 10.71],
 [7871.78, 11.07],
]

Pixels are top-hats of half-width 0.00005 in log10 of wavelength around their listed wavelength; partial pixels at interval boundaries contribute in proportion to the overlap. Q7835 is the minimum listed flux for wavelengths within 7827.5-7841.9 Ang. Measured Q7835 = 10.23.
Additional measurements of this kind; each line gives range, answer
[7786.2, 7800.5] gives 10.89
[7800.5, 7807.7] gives 10.52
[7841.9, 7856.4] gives 10.73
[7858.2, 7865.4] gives 11.1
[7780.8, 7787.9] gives 10.84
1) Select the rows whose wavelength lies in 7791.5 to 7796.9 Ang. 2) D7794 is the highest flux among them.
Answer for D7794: 11.75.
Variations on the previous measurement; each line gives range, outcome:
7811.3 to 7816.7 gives 11.26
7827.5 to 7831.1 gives 11.31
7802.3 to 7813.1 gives 11.22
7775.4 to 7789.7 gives 11.24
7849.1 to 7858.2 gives 12.08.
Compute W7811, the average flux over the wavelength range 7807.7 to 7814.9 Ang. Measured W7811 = 10.9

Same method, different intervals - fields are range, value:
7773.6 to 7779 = 11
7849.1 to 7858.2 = 11.5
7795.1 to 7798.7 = 11.4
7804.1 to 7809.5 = 10.9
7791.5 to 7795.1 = 11.2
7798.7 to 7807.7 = 11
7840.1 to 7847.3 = 11.2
